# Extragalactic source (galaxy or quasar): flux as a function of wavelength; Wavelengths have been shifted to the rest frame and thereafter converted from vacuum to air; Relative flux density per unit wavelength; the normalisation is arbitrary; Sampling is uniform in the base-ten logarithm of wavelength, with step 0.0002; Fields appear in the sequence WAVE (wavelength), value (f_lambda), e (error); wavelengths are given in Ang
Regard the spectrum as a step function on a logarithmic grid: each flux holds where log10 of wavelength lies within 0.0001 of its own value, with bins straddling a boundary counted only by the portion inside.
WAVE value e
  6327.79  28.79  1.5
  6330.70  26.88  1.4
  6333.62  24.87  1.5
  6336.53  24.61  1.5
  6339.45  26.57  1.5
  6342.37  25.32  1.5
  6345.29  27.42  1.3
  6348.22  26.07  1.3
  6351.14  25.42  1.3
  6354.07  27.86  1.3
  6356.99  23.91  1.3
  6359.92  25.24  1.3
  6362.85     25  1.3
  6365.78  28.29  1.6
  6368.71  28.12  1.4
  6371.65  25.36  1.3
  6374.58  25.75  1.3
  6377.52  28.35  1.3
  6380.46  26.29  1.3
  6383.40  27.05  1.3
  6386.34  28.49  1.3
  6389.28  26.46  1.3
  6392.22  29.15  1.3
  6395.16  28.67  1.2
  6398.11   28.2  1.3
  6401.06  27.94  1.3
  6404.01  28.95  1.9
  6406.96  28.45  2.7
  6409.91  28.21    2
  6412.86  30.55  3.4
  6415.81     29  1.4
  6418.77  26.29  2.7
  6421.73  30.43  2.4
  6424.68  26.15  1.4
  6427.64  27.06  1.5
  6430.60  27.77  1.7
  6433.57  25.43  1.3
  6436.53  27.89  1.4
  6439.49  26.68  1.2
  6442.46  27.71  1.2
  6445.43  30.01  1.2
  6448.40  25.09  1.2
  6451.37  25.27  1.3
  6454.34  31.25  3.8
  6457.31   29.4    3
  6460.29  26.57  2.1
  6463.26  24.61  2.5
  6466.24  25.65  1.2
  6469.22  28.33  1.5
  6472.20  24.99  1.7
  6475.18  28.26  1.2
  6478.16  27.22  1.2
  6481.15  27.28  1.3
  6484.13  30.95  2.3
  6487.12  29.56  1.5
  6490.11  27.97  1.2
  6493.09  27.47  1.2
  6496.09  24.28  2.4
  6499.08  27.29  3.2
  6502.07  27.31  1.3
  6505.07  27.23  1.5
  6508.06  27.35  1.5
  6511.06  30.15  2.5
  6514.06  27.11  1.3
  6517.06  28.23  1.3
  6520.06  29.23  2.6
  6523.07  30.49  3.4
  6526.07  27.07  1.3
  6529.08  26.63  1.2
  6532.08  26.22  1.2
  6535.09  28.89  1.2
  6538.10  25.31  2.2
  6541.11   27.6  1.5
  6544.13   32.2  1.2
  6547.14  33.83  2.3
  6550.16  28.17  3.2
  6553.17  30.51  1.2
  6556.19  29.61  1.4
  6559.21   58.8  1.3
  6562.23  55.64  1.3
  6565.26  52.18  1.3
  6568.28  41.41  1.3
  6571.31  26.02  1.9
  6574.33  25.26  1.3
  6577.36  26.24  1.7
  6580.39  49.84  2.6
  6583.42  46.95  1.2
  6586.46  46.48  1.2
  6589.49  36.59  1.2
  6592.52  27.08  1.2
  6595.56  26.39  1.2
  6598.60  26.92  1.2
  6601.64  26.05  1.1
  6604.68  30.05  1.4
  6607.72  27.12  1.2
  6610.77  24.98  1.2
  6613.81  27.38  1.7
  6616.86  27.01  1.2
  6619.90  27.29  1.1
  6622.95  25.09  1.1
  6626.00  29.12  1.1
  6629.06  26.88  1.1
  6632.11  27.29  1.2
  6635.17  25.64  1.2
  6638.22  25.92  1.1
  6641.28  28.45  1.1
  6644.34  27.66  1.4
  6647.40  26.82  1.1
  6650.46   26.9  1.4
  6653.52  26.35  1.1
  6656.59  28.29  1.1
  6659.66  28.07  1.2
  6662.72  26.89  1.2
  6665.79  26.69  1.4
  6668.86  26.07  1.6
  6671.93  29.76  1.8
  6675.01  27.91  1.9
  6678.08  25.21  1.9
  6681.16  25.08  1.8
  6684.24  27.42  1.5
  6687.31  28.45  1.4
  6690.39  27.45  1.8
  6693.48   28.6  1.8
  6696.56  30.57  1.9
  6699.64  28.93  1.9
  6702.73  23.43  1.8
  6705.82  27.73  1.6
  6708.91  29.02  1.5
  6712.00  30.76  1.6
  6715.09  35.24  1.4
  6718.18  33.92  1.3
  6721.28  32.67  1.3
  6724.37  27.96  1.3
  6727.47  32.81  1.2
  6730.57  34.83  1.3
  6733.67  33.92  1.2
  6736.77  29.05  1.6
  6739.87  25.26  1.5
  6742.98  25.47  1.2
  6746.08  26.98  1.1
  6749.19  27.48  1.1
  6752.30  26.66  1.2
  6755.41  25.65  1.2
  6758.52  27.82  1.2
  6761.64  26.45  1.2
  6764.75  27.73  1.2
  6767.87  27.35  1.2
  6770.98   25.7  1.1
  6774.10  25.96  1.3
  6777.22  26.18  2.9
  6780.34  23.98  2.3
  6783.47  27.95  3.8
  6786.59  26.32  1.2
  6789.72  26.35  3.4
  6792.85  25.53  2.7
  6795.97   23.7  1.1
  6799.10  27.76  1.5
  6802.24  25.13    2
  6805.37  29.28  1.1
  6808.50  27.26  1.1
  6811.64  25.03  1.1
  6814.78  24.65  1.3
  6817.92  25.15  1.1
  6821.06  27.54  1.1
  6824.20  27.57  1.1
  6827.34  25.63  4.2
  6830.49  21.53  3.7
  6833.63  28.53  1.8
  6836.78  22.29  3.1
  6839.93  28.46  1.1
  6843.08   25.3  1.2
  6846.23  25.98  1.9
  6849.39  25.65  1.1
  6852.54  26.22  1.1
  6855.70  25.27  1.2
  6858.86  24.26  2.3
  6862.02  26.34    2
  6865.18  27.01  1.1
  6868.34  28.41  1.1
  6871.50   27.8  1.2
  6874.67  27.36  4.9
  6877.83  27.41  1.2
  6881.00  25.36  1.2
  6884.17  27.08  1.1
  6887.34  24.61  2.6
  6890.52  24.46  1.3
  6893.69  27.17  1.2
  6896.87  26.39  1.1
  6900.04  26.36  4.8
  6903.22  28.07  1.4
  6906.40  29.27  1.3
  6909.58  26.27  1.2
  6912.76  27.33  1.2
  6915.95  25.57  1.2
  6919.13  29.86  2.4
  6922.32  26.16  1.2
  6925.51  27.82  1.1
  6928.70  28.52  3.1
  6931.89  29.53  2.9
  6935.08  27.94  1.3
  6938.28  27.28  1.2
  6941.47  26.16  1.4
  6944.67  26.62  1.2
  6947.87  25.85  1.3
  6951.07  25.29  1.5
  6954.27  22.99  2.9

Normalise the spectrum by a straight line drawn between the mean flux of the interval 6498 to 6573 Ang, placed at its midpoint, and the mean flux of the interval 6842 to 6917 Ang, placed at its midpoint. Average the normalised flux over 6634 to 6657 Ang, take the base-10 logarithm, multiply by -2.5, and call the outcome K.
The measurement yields 0.13 mag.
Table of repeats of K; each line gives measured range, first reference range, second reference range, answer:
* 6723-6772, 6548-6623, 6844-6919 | 0.07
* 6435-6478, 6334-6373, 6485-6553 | 0.01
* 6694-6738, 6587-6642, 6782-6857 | -0.14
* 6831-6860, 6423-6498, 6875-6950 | 0.06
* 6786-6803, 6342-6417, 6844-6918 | 0.04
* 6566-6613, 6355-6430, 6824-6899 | -0.21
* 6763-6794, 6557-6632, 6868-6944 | 0.14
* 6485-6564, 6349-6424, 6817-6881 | -0.13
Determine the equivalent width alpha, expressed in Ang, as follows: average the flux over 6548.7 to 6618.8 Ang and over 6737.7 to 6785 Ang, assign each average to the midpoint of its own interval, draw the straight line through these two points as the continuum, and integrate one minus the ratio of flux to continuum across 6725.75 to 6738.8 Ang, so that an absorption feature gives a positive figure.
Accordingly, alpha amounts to -2.1 Ang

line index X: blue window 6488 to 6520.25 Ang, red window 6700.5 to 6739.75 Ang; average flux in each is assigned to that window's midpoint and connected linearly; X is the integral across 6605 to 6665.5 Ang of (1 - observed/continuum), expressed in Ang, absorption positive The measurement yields 5.0 Ang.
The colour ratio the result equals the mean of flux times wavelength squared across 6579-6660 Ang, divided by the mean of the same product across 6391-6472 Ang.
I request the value 1.13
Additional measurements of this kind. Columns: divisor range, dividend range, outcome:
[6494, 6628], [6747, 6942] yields 0.92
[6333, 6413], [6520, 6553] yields 1.12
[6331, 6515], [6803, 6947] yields 1.12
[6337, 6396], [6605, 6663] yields 1.10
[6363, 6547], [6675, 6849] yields 1.08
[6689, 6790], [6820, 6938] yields 0.98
